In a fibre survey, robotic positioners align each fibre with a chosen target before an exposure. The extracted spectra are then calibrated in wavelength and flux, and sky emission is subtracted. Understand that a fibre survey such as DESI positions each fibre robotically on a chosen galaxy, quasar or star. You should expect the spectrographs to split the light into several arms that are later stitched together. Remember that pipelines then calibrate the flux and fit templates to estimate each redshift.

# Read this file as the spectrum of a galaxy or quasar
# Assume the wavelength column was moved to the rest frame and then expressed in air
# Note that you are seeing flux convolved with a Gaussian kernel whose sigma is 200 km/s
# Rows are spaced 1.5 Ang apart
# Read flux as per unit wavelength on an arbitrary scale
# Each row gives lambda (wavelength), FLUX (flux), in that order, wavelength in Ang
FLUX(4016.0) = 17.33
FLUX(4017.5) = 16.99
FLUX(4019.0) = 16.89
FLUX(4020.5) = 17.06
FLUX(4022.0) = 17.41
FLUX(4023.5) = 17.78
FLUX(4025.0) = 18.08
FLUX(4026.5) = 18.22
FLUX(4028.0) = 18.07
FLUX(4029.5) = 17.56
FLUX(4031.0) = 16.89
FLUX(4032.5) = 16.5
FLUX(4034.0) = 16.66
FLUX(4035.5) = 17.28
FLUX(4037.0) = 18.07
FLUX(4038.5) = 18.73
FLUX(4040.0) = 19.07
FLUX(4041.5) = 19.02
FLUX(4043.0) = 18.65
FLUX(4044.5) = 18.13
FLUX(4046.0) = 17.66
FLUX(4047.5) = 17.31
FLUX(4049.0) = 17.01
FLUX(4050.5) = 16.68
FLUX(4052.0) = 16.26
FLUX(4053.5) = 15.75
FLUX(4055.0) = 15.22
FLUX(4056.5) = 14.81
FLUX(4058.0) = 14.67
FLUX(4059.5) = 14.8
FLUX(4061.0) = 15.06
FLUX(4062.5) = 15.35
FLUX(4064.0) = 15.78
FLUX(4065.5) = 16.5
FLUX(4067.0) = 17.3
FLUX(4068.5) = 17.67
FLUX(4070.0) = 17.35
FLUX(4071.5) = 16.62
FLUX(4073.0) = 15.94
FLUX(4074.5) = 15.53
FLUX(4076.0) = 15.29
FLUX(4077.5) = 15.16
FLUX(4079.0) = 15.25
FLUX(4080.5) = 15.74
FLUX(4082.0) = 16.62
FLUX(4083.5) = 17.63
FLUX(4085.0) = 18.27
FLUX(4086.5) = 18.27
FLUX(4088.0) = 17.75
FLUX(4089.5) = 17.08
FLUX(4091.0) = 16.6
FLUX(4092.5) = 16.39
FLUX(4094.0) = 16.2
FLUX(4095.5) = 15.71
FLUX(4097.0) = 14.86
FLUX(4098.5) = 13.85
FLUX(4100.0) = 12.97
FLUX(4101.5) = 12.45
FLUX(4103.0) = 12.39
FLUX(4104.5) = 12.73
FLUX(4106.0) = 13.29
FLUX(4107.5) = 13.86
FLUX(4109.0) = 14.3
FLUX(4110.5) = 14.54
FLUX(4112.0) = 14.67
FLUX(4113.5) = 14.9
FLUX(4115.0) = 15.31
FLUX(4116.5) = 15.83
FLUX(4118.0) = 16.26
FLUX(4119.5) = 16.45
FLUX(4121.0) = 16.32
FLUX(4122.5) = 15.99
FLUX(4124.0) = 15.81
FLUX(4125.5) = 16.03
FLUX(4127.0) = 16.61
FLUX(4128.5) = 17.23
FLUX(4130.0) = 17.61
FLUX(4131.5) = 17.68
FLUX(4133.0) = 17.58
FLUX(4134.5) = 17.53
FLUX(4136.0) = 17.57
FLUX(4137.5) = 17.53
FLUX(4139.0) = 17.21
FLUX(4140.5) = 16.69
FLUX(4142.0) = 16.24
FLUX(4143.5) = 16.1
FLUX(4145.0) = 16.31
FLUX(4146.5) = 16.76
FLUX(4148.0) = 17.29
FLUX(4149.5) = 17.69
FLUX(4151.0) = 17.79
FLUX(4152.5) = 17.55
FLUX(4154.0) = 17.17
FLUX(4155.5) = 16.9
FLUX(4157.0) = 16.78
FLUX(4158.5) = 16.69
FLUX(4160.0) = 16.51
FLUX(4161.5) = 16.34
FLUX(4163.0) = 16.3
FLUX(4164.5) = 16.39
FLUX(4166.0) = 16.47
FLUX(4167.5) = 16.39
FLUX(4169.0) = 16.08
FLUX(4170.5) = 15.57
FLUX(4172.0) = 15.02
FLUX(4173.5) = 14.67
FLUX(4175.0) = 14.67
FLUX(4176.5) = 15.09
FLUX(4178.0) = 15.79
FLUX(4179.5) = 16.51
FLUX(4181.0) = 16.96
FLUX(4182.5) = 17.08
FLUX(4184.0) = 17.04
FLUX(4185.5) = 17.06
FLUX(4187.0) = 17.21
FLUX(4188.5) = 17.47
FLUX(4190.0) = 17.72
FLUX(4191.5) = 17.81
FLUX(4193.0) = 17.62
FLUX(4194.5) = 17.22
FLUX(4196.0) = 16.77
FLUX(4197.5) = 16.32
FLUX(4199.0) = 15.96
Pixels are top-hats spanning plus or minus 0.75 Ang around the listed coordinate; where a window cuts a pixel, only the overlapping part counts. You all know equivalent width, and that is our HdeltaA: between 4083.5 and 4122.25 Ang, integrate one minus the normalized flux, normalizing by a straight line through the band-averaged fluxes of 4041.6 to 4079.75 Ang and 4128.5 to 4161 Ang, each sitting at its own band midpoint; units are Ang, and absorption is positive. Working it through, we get 3.2 Ang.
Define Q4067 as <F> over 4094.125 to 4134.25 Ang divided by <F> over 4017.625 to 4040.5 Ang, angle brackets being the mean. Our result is 0.87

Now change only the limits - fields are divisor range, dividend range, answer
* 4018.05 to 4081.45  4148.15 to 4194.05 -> 0.99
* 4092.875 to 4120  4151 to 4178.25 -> 1.12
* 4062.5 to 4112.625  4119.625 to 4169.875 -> 1.08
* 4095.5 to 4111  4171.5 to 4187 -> 1.18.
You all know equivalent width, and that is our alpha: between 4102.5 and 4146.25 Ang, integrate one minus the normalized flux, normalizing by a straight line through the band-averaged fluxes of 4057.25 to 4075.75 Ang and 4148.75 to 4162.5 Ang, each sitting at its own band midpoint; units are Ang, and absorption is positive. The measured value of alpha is 2.0 Ang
